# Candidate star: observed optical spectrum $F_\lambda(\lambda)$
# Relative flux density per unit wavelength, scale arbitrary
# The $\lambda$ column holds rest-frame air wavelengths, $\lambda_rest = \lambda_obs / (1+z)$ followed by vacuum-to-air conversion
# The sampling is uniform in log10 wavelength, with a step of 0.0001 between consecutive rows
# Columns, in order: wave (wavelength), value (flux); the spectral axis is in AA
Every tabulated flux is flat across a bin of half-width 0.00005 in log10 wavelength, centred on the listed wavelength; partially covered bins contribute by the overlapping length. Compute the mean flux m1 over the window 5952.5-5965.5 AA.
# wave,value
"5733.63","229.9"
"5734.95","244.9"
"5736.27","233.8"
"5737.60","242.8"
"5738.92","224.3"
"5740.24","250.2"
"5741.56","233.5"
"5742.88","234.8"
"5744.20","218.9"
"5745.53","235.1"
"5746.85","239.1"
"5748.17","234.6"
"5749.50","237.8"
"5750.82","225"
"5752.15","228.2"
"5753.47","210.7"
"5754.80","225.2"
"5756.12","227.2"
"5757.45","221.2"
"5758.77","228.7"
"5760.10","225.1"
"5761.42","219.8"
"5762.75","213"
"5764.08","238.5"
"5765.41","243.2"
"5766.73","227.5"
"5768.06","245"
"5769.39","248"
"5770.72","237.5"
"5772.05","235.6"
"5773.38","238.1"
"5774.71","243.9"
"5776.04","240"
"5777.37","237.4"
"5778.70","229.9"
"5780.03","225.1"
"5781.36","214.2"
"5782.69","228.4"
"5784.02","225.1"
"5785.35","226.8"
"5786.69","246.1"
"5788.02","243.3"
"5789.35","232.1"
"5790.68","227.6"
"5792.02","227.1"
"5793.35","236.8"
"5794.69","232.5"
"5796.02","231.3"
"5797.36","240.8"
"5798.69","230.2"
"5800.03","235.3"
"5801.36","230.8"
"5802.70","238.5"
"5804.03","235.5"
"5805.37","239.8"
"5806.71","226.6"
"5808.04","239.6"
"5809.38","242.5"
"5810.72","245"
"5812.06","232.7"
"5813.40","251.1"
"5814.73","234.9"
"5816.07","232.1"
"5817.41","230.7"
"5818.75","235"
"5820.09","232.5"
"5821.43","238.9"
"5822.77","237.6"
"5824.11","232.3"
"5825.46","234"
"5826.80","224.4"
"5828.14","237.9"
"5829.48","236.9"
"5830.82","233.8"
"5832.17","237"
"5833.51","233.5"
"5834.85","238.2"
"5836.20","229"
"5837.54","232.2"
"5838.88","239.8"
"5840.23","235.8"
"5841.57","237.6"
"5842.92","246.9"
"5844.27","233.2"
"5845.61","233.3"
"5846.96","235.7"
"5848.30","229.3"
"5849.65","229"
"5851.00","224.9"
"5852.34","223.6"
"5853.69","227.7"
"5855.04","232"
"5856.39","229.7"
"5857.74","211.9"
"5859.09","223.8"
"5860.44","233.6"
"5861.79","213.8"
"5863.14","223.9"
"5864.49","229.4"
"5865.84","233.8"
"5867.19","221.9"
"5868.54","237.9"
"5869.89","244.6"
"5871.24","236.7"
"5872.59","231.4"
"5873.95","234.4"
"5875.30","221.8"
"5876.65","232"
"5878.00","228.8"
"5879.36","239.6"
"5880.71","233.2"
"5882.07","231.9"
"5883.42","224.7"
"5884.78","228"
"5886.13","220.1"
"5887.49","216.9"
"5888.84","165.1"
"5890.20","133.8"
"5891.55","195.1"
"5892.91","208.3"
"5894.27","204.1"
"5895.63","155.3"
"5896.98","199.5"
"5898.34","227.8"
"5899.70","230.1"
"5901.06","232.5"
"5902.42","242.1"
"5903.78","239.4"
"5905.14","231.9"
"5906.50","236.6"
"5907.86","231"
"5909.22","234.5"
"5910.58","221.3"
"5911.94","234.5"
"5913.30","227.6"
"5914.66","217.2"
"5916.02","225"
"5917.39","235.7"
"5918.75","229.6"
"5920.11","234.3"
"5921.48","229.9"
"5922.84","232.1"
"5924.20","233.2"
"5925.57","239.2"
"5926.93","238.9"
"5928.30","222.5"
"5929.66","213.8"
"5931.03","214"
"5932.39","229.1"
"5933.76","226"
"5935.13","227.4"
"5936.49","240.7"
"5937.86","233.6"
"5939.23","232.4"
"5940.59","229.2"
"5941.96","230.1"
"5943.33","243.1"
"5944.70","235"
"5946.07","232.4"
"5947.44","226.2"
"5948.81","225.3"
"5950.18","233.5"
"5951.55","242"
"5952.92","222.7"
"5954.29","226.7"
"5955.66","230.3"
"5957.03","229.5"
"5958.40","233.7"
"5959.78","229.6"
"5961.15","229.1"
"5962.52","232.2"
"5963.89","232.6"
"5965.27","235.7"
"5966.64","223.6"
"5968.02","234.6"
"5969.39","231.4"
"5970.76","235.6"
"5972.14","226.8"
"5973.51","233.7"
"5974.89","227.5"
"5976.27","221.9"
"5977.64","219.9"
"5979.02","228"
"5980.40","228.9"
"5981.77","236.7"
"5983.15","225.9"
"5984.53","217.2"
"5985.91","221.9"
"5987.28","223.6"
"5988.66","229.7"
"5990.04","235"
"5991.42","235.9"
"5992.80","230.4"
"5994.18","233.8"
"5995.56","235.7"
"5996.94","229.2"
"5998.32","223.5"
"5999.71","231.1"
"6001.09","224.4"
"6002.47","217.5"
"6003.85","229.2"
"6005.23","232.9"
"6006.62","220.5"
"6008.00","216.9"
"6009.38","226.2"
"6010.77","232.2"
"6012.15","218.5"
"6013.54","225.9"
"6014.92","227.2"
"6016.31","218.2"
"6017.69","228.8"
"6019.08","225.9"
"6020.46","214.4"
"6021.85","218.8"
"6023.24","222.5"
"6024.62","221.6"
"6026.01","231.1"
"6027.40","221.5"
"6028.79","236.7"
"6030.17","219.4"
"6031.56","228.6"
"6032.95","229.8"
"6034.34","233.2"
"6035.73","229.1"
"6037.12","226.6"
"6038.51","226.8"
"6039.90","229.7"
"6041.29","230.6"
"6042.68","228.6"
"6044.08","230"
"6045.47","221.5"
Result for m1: 230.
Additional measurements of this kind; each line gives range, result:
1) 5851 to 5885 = 229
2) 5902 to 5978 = 231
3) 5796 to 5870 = 233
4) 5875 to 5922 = 220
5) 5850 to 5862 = 225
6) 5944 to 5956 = 230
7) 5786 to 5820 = 236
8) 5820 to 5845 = 235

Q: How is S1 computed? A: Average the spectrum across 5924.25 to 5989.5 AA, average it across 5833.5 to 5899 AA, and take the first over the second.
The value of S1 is 1.03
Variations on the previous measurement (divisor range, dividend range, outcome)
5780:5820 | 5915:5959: 0.98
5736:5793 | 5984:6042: 0.98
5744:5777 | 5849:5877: 0.99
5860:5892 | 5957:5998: 1.04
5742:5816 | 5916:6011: 0.98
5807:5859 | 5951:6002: 0.98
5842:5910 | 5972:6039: 1.01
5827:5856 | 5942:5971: 0.99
